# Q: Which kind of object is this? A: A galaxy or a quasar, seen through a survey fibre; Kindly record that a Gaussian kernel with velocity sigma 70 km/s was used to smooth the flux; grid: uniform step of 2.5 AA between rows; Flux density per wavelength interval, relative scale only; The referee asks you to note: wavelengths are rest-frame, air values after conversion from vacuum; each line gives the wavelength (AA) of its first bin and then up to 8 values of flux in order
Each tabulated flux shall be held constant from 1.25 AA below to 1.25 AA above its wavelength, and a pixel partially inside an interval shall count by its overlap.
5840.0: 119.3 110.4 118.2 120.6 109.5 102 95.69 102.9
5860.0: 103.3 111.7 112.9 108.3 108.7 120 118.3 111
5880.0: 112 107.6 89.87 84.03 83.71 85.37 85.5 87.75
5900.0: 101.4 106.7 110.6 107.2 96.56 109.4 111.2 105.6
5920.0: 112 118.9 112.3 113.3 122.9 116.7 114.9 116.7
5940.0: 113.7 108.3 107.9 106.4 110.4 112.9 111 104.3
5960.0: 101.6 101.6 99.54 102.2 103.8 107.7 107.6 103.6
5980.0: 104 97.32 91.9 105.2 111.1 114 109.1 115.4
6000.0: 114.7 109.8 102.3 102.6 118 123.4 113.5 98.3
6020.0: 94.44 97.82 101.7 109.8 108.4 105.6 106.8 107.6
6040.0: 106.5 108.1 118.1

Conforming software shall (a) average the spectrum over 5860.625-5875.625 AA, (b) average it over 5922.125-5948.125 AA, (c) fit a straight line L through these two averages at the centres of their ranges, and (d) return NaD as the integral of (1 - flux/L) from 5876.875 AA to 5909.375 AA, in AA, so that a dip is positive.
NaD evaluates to 4.5 AA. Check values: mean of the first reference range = 113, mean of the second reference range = 114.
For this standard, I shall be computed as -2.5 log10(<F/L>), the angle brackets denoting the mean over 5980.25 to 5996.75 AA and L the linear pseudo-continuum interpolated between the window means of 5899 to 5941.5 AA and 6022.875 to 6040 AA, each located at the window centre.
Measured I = 0.03 mag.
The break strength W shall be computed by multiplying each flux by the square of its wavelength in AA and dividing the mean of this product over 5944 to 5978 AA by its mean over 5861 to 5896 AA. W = 1.06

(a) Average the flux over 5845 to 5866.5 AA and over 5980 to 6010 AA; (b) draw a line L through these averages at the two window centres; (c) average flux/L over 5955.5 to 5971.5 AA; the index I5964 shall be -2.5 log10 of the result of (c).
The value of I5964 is 0.047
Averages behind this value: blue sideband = 108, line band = 103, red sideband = 107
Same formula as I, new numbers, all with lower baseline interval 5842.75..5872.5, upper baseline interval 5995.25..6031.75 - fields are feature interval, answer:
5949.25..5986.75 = 0.04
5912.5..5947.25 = -0.04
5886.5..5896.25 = 0.27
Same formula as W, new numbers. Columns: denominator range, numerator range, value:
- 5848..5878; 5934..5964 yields 1.03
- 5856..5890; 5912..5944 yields 1.09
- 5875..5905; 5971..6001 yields 1.13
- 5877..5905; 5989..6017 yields 1.21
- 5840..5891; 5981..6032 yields 1.05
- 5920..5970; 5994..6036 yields 1.00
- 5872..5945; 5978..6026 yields 1.03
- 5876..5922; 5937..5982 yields 1.08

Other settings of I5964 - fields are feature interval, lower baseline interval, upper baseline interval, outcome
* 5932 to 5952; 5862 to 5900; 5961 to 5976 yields -0.09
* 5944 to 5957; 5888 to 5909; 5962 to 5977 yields -0.08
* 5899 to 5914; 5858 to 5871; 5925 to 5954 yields 0.06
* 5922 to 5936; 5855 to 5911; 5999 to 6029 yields -0.12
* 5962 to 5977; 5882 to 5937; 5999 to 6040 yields 0.02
